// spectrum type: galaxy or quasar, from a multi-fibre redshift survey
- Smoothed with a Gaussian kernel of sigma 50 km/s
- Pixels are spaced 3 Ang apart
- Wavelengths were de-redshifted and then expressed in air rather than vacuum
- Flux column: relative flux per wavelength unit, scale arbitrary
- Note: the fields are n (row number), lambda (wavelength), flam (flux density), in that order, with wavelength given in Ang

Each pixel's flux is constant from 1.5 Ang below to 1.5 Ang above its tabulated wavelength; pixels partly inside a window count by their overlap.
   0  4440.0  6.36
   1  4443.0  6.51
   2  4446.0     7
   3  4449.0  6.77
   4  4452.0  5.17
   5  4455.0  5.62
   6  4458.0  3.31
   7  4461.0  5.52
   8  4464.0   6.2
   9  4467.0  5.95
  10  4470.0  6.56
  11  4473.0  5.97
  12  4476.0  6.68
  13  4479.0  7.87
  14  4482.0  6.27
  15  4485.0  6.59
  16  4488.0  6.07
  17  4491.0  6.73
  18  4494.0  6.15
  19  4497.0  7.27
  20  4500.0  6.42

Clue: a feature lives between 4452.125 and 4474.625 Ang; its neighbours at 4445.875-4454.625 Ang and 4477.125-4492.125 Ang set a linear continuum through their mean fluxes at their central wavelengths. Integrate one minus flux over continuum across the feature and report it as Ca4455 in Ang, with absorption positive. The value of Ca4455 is 2.8 Ang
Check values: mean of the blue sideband 6.12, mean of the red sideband 6.7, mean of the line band 5.57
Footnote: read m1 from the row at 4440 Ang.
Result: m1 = 6.36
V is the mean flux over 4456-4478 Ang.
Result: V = 5.79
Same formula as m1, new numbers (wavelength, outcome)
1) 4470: 6.56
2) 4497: 7.27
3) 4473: 5.97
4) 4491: 6.73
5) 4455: 5.62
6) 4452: 5.17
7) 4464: 6.2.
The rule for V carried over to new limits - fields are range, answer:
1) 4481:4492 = 6.41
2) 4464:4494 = 6.49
